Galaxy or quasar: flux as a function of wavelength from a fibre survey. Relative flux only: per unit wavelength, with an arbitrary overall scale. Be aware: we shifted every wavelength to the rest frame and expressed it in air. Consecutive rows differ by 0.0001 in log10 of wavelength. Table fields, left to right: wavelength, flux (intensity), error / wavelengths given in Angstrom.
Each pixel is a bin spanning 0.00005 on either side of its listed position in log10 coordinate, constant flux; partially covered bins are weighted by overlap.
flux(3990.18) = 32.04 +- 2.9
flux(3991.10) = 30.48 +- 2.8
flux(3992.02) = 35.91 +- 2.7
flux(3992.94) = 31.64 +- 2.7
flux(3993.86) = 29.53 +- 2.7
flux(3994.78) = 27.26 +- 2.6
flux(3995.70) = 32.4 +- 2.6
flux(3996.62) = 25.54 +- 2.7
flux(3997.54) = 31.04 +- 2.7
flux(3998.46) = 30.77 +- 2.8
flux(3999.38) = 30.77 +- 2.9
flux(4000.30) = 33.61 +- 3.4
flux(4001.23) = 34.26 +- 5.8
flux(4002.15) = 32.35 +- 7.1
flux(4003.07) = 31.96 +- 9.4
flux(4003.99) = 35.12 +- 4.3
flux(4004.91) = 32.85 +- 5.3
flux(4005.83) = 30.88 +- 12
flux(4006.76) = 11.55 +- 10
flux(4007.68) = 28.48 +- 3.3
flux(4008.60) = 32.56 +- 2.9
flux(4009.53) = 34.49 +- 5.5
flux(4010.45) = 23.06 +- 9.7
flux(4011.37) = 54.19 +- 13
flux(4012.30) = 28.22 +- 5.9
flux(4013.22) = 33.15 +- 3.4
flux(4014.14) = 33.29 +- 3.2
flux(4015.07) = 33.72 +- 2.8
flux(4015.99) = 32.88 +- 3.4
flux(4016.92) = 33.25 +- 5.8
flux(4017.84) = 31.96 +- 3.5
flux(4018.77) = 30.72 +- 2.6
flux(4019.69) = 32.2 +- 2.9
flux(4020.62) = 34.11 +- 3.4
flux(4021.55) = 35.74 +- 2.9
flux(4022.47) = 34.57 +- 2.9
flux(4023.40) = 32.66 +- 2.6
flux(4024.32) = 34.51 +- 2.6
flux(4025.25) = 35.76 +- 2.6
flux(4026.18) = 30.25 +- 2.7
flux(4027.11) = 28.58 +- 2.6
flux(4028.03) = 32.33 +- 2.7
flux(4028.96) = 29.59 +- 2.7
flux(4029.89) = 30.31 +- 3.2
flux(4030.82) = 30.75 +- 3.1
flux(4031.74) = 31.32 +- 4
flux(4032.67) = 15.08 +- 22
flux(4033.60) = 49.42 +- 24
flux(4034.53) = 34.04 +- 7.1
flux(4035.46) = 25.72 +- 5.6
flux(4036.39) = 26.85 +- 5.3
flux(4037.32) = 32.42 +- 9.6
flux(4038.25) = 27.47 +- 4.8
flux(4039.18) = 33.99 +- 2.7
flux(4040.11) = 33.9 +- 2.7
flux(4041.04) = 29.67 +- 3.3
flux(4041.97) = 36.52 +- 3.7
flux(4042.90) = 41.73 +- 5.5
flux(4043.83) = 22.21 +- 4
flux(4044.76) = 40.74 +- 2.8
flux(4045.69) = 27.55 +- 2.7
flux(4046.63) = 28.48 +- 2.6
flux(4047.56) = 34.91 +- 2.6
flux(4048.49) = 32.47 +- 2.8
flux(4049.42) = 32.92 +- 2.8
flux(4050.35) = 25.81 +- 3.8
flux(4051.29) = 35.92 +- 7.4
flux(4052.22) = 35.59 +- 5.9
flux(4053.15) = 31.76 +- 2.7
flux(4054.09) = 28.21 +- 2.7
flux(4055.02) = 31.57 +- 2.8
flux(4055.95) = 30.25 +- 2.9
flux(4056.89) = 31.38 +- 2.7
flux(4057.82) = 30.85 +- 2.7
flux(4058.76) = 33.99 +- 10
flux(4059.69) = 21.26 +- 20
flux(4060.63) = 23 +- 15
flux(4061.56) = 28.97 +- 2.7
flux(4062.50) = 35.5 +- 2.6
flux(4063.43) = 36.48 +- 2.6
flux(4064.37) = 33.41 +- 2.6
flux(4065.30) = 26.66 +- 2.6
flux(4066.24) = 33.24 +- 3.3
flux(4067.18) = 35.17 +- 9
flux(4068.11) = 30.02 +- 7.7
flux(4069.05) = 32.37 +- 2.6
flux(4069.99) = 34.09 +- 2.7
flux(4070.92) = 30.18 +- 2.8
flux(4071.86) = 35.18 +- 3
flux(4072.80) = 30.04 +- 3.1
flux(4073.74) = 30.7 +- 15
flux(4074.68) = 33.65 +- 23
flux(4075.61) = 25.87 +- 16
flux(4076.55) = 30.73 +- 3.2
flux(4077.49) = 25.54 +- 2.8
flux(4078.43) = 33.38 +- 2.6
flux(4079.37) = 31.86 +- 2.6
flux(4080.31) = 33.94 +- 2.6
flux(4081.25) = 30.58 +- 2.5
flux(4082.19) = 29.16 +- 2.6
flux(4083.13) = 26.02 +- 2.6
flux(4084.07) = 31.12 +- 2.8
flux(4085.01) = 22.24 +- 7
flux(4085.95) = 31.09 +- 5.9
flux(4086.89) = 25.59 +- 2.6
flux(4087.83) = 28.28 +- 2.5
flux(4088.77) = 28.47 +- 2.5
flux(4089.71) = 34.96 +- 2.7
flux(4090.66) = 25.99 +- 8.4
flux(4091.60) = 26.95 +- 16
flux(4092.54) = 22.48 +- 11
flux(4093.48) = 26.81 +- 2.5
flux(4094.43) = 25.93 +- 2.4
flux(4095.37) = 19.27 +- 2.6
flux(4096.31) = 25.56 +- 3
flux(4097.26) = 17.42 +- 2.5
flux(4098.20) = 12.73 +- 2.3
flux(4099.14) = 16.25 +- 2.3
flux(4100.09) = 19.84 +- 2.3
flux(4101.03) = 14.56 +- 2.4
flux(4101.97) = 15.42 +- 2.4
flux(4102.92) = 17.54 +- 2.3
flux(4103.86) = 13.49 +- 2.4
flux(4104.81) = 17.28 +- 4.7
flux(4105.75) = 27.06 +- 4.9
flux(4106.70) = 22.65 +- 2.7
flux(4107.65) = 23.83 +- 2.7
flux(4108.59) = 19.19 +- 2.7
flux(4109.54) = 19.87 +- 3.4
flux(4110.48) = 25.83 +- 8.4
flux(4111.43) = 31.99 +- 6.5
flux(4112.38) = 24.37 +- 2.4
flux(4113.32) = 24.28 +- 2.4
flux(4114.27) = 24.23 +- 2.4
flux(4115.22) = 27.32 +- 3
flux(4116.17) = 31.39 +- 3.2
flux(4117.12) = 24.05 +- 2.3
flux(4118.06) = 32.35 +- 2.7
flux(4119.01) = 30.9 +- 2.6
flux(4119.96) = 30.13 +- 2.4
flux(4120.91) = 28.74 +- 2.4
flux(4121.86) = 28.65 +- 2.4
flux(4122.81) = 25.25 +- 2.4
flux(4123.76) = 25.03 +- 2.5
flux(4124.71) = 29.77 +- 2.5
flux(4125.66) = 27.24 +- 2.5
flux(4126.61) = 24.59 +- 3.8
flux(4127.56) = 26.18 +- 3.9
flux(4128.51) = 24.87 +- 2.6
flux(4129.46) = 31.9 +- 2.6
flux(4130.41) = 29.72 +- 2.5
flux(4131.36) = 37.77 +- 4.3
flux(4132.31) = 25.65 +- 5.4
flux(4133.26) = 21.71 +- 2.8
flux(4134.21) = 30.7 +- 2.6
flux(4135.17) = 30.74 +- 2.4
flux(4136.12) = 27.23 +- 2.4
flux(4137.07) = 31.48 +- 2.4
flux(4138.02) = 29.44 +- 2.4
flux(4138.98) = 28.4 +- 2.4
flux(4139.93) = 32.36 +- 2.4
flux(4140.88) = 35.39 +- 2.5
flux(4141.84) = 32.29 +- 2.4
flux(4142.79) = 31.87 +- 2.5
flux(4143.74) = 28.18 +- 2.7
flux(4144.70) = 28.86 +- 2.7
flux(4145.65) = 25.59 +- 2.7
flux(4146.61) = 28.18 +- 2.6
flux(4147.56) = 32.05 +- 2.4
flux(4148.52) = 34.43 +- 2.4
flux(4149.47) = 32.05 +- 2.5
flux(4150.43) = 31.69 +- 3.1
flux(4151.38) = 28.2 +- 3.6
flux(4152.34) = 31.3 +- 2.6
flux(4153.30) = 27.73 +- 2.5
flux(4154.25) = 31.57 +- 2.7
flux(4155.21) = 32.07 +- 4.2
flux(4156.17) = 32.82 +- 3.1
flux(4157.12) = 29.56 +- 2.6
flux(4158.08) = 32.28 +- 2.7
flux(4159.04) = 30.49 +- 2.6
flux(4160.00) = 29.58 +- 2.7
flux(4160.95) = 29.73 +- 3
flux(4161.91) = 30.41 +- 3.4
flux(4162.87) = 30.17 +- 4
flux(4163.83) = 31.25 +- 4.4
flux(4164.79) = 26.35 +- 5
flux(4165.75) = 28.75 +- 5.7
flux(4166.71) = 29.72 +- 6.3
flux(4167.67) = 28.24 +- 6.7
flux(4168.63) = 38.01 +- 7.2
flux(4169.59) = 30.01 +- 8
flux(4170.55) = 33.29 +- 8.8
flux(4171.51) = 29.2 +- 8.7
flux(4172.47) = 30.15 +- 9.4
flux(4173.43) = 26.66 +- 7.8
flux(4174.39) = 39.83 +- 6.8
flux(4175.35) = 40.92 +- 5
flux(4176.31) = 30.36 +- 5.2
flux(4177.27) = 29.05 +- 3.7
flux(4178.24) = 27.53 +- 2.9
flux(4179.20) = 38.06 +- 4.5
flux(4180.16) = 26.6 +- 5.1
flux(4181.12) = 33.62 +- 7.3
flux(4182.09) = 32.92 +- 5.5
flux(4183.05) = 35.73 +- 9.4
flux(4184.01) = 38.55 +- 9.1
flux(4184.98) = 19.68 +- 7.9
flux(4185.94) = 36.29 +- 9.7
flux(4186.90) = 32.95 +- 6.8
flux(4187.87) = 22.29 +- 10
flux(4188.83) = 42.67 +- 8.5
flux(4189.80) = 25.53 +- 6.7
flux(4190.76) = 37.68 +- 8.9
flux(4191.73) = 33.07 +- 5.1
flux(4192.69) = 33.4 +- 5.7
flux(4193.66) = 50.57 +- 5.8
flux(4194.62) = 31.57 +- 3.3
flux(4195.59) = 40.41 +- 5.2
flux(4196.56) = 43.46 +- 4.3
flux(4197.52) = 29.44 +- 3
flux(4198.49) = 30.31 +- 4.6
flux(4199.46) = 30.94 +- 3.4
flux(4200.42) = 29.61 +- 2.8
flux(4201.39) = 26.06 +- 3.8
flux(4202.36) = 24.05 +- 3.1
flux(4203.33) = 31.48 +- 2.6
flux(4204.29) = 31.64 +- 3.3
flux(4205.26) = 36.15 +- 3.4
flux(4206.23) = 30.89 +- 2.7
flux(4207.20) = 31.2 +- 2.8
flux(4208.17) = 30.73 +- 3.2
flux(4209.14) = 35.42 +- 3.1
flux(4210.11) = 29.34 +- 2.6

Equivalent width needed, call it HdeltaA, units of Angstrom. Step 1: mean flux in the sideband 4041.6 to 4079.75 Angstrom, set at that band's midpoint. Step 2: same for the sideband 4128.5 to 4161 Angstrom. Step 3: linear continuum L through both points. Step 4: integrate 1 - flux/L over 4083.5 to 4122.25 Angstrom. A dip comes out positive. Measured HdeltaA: 8.3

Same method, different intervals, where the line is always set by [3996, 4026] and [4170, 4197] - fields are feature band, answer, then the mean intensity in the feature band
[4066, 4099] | 4.5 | 28.3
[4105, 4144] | 6.2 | 27.8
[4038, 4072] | 0.9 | 31.7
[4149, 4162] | 1.1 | 30.7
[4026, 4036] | 0.5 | 30.7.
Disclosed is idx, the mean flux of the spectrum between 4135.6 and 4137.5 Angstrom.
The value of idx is 29.4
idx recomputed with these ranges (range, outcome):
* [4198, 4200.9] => 30.3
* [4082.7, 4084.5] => 28.6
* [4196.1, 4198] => 36.5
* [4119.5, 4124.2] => 27.5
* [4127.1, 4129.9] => 27.6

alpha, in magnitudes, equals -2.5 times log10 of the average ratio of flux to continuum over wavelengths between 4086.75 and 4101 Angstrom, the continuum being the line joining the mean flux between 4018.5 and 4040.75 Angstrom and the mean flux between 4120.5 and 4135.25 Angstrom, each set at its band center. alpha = 0.24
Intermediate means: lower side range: 31.8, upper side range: 28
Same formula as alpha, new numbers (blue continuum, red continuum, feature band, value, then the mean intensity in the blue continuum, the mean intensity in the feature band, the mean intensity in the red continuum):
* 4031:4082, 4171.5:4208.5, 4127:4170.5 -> 0.07 mag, 31.4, 30.2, 32.6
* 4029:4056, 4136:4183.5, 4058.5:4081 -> 0.02 mag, 31.6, 31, 31.1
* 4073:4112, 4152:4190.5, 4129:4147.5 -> -0.05 mag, 24.9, 29.9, 31.3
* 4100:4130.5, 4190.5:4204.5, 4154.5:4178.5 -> -0.03 mag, 24.8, 31.1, 33.6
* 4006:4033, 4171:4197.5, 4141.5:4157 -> 0.09 mag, 31.4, 30.5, 33.6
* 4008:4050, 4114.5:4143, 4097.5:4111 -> 0.49 mag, 32.4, 19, 29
